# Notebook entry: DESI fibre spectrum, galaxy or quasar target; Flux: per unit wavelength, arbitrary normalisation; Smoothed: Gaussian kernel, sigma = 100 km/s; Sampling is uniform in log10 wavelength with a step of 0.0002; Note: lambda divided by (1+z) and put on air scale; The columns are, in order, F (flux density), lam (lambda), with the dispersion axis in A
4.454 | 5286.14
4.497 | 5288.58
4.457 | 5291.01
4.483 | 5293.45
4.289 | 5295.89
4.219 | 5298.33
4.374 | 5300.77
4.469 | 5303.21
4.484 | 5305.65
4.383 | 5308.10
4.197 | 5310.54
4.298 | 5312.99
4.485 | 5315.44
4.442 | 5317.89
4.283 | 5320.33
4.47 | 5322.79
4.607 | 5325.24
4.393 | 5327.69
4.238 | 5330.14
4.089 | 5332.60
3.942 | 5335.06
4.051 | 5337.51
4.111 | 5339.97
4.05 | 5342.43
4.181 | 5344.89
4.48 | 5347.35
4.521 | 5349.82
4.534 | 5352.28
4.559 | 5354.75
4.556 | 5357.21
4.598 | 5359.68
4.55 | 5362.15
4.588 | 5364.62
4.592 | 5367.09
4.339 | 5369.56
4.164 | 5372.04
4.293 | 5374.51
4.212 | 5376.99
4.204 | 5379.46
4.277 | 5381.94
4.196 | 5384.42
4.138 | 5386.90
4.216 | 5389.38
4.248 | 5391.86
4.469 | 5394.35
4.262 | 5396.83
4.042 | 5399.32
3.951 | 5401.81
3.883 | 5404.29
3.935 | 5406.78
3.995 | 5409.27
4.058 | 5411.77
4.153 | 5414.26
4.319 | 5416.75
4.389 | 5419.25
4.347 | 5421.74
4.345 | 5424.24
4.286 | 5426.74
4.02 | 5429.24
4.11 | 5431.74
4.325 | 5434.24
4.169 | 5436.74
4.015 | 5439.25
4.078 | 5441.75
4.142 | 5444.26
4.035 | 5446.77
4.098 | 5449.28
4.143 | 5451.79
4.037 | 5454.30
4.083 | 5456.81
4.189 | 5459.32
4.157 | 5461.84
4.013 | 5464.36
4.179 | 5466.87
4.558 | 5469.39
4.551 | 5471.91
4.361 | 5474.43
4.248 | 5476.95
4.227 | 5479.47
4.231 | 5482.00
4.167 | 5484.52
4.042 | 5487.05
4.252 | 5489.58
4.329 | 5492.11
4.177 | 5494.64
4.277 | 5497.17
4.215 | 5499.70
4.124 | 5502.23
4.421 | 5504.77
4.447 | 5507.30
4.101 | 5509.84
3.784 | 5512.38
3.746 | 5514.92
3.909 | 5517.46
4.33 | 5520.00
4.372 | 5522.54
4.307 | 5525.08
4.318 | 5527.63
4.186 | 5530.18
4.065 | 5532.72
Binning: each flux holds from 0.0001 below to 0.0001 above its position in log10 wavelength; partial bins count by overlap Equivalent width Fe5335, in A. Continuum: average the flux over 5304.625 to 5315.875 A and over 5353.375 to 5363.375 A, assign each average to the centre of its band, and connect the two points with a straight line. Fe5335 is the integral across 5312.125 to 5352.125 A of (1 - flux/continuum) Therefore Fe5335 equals 1.4 A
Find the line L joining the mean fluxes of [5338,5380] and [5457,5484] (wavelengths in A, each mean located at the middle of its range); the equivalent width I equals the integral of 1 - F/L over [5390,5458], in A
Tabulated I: 2.6 A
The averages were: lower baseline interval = 4.38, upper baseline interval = 4.26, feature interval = 4.15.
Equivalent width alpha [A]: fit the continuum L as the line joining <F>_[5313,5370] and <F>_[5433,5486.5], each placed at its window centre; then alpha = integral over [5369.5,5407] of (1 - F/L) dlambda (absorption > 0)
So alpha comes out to 1.08 A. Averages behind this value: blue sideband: 4.38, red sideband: 4.19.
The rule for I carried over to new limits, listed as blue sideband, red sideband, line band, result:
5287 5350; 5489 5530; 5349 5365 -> -0.97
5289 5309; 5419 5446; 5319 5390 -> -0.22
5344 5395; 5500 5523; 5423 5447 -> 0.60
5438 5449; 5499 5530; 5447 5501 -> -1.30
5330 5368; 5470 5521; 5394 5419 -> 1.10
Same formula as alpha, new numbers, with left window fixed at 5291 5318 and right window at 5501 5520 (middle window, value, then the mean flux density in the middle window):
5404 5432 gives 0.4 A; 4.16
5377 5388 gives 0.2 A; 4.21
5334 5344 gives 0.7 A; 4.05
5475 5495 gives -0.4 A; 4.21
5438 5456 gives 0.4 A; 4.08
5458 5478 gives -0.6 A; 4.28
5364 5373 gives -0.3 A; 4.42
